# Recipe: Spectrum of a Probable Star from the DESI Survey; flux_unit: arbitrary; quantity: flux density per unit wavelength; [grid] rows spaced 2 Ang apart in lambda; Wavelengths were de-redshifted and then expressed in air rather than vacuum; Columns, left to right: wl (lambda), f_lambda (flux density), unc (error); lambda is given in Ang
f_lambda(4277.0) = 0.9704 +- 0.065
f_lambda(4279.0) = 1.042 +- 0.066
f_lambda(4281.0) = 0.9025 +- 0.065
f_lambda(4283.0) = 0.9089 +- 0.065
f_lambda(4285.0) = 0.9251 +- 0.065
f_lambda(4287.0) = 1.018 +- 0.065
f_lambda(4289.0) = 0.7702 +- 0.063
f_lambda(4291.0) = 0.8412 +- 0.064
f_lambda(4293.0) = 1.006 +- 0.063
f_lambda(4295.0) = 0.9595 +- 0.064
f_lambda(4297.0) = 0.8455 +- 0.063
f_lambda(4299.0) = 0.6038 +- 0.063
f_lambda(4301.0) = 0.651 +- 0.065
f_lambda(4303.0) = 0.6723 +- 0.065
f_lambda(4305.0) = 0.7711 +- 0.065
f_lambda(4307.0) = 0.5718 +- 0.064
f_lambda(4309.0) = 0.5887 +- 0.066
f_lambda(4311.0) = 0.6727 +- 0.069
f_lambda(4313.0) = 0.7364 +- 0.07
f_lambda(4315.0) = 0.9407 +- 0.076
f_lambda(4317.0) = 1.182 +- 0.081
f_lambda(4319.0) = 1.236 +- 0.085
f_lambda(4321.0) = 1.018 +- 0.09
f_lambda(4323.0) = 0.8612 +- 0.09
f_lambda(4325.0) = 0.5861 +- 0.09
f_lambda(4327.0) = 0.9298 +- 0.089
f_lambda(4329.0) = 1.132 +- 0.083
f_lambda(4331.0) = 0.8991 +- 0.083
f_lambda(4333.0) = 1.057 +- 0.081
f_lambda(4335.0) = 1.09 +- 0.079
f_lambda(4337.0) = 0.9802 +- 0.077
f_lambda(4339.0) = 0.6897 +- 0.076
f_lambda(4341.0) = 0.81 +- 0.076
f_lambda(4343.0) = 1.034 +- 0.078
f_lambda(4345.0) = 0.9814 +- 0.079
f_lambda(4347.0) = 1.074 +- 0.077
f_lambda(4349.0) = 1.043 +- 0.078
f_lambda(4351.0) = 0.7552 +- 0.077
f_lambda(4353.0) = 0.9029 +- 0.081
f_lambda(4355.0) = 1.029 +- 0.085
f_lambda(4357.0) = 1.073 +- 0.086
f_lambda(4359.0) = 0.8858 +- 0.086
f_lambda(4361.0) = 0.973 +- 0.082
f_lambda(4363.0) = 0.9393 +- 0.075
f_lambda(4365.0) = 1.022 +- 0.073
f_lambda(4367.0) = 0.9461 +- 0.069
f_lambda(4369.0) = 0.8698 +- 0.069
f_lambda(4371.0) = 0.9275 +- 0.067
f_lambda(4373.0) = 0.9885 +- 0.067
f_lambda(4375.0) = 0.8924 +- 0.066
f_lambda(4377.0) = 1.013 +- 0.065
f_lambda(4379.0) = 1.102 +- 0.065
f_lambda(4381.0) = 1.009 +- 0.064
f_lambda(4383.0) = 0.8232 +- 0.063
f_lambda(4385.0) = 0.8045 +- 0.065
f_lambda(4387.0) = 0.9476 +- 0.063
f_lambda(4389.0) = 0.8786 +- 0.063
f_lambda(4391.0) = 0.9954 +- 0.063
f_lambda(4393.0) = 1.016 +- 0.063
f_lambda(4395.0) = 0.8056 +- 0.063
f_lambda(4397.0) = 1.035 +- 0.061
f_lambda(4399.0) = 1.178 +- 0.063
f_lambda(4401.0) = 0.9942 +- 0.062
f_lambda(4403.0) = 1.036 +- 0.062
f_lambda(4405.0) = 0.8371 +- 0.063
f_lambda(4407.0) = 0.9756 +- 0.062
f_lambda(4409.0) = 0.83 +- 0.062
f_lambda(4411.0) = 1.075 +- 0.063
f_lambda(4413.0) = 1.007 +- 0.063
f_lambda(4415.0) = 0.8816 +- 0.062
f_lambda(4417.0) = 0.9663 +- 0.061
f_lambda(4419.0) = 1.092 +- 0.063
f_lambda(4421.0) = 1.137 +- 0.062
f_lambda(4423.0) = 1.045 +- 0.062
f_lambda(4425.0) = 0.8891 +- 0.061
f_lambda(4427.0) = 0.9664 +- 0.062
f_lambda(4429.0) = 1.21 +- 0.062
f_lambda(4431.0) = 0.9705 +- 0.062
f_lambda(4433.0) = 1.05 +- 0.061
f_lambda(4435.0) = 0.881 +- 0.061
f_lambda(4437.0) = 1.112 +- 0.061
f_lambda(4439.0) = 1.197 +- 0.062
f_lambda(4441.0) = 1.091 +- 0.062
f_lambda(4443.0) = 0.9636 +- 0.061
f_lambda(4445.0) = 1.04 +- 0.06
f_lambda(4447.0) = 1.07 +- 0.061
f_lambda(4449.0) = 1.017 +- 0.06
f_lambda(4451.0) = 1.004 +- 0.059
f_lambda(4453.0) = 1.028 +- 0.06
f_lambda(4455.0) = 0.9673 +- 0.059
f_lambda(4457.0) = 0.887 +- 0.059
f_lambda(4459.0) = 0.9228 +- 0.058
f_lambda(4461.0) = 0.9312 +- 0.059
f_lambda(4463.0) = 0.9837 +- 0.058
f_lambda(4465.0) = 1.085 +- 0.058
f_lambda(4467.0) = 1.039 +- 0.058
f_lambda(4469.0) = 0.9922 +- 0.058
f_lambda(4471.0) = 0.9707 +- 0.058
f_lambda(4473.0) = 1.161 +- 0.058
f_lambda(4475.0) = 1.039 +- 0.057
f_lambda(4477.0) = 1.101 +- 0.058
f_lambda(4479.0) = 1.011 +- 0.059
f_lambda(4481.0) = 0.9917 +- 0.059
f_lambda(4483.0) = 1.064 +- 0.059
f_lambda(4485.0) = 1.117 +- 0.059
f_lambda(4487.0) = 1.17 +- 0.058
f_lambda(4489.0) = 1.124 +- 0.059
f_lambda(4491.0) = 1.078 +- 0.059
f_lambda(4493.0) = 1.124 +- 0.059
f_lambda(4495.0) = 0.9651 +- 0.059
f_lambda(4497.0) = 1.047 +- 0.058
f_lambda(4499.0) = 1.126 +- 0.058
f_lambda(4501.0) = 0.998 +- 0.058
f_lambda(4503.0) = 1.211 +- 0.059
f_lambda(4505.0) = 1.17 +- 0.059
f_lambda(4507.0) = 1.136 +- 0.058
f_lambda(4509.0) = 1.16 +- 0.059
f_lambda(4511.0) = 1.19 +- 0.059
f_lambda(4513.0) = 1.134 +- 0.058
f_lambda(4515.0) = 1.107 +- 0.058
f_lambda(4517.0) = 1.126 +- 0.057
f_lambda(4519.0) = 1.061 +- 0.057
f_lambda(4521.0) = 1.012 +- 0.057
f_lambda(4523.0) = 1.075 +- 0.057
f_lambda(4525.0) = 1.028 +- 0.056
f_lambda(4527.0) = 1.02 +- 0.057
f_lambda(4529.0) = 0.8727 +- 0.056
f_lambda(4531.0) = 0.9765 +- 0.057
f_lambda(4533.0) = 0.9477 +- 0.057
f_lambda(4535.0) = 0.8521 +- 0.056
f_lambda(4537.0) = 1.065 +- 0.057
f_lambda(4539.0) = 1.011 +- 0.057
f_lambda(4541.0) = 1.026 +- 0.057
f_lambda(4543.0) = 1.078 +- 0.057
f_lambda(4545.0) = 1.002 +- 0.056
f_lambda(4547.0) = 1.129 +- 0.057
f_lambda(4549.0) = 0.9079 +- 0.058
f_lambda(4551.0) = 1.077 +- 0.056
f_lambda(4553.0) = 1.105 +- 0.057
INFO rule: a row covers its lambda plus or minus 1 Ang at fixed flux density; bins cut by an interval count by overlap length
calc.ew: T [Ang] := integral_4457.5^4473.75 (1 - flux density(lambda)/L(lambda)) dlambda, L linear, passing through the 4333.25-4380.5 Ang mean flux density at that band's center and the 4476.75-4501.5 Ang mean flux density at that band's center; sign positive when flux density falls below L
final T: 0.7 Ang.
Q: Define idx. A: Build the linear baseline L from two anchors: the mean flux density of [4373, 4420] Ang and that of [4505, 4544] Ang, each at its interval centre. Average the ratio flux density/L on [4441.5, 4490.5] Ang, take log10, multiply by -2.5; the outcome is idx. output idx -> -0.02 mag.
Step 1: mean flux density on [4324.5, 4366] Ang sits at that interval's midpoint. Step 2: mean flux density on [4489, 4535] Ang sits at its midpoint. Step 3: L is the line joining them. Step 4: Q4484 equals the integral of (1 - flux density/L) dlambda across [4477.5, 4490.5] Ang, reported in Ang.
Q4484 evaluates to -0.4 Ang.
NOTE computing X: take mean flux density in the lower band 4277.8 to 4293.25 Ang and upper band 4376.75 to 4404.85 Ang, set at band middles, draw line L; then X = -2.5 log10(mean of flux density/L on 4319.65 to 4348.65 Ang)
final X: 0.00 mag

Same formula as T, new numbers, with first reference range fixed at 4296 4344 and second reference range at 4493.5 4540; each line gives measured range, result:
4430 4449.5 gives -1.2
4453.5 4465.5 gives 0.5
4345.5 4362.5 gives -1.4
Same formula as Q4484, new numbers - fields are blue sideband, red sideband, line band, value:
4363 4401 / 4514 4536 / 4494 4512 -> -2.0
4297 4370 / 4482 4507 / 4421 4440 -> -0.4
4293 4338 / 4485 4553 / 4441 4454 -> -0.4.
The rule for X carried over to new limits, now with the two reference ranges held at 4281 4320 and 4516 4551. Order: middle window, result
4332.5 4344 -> -0.09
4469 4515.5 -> -0.12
